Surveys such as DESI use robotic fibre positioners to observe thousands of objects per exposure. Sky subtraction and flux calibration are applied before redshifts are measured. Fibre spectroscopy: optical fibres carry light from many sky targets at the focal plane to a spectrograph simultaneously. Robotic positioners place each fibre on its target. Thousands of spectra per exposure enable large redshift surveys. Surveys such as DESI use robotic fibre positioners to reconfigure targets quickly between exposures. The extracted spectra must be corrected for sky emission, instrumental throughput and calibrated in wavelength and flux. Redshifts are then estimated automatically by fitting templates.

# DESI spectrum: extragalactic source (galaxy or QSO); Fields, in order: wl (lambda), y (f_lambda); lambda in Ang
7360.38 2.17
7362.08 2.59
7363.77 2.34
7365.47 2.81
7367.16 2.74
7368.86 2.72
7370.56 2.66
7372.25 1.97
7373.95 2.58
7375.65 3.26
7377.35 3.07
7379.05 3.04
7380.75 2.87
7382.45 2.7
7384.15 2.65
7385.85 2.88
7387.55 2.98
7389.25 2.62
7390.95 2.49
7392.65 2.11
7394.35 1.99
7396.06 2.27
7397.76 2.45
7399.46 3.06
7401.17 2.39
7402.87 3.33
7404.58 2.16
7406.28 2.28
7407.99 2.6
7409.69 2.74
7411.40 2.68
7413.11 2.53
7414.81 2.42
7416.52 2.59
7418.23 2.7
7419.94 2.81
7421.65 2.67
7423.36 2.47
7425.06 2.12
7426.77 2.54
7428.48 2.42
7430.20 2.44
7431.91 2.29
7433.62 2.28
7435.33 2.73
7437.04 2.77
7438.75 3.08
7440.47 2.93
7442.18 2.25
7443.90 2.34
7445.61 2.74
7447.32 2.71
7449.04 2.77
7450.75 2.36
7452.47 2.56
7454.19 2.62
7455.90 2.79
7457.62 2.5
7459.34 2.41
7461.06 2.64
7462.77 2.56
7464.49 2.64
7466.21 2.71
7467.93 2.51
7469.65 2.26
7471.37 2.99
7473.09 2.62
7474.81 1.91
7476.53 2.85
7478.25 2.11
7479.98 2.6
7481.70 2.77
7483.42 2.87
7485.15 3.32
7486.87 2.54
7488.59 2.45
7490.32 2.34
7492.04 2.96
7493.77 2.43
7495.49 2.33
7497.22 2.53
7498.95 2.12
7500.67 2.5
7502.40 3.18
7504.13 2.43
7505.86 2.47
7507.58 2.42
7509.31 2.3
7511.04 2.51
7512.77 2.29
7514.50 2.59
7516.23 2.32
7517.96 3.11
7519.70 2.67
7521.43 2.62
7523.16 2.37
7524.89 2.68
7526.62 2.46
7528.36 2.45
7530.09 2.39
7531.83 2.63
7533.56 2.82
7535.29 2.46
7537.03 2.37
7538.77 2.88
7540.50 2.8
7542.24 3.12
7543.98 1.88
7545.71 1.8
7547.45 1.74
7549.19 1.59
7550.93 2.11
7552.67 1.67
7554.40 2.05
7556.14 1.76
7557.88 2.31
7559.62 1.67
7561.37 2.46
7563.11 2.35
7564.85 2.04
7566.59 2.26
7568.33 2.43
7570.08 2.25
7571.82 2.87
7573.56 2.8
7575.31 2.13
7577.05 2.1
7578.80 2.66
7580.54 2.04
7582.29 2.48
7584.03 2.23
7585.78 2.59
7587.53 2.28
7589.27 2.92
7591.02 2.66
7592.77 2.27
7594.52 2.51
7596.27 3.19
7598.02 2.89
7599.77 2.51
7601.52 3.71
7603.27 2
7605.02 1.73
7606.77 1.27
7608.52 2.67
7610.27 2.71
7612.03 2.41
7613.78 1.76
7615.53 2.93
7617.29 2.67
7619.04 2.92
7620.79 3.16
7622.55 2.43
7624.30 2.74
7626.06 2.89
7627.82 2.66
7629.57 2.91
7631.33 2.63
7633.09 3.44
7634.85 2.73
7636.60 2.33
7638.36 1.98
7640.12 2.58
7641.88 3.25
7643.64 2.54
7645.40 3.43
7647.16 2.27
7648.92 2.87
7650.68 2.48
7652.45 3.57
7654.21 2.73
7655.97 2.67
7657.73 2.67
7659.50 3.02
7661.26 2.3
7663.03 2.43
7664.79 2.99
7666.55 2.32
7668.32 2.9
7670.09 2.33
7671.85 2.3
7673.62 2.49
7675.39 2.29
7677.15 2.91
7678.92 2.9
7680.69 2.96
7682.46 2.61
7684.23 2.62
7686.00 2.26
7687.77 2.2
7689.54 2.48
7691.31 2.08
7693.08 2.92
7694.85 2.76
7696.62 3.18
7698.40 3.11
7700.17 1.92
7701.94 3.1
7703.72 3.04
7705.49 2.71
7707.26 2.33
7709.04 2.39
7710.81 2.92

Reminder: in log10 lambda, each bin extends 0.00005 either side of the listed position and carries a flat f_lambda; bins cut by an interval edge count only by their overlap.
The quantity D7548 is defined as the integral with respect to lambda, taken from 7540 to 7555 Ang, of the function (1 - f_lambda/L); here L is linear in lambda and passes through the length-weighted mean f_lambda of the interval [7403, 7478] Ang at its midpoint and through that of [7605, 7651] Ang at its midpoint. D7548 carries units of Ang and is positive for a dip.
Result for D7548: 3.06 Ang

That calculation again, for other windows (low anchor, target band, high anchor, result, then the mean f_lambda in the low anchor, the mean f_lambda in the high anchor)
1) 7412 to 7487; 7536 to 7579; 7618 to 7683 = 6.8 Ang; 2.59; 2.72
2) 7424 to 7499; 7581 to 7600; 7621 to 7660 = 0.9 Ang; 2.57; 2.77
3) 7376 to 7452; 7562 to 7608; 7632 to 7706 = 3.9 Ang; 2.6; 2.68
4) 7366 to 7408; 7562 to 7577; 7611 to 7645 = 1.7 Ang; 2.64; 2.69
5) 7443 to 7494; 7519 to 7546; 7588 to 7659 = 0.9 Ang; 2.6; 2.67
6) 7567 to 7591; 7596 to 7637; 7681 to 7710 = -2.1 Ang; 2.45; 2.62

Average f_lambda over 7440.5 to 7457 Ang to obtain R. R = 2.59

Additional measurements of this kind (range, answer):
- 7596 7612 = 2.49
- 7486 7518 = 2.5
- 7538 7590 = 2.27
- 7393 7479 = 2.55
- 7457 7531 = 2.55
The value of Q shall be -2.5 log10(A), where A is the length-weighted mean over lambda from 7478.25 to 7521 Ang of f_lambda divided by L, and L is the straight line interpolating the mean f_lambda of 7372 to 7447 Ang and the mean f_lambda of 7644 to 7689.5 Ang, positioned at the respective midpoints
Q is 0.019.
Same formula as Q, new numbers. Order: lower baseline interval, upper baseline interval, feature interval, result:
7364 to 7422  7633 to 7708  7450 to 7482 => 0.04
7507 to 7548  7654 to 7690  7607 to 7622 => -0.02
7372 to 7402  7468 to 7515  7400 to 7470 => 0.01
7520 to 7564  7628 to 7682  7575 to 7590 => 0.03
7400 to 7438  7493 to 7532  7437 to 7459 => -0.04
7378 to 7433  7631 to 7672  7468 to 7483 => 0.04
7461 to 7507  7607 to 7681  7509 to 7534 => 0.02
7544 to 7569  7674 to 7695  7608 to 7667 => -0.15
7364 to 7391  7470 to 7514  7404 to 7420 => 0.06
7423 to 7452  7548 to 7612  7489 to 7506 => -0.03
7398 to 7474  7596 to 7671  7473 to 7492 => 0.00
